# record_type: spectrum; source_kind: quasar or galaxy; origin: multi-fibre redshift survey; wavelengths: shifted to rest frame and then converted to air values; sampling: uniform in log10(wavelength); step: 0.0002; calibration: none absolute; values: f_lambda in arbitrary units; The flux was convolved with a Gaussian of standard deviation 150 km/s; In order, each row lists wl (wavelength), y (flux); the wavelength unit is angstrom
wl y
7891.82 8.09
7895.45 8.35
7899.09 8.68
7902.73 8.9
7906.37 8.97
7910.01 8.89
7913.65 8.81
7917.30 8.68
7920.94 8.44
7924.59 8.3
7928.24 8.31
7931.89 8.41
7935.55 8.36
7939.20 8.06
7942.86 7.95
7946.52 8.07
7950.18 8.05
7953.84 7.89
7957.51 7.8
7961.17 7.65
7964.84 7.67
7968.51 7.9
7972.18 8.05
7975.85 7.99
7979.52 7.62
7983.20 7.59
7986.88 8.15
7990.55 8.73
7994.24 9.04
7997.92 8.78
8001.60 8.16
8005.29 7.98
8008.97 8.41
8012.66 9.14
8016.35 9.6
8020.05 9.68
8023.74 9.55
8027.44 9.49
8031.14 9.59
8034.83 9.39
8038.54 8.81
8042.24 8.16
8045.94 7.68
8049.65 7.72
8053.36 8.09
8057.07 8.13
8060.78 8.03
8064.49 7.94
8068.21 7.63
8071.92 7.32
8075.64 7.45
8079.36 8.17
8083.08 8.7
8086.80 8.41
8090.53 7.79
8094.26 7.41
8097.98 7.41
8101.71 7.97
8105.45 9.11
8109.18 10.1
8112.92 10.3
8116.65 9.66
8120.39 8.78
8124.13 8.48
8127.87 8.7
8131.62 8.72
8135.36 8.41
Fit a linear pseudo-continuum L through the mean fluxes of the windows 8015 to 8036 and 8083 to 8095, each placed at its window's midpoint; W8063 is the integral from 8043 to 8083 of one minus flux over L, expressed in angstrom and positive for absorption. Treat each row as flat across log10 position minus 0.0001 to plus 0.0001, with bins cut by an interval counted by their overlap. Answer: 3.6 angstrom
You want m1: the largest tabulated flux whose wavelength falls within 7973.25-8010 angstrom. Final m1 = 9.04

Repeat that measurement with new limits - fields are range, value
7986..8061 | 9.68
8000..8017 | 9.6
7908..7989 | 8.89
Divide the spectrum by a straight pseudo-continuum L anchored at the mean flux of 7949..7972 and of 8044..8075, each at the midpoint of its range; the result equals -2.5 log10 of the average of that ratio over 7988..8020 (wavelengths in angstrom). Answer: -0.124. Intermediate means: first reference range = 7.84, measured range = 8.77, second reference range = 7.8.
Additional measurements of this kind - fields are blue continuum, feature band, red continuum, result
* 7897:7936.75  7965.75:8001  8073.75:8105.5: 0.02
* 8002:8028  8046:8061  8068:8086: 0.05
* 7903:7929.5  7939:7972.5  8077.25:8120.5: 0.10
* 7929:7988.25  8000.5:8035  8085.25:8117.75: -0.11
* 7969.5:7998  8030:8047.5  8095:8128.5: -0.03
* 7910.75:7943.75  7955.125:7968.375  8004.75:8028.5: 0.13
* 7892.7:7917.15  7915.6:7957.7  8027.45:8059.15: 0.06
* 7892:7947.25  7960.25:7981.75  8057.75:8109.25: 0.07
